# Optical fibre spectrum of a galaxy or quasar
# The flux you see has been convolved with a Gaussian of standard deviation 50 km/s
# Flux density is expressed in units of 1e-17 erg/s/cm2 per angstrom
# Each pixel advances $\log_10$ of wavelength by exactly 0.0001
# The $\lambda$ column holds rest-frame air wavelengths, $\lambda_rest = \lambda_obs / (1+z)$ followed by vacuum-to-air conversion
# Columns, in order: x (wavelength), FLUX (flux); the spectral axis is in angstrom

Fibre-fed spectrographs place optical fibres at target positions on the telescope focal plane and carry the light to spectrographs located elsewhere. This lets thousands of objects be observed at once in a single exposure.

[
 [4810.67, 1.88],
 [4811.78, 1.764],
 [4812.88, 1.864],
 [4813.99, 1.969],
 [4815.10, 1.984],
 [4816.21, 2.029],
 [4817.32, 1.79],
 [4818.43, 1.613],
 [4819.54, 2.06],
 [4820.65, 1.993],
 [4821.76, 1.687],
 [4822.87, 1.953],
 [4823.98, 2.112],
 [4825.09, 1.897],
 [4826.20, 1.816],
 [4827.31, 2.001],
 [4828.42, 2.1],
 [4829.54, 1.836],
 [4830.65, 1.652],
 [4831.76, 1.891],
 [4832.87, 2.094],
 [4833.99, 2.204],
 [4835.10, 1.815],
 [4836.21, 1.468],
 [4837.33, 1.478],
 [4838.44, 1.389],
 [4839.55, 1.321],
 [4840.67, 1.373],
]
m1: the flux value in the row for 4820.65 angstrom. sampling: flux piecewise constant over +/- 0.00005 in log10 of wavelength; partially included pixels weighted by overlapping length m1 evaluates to 1.993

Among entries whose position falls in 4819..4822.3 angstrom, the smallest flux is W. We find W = 1.687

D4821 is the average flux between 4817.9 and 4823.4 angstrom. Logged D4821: 1.86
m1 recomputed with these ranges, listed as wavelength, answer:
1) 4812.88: 1.864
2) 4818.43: 1.613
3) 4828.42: 2.1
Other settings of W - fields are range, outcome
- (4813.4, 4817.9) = 1.79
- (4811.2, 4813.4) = 1.764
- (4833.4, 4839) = 1.389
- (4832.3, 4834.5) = 2.094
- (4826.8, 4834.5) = 1.652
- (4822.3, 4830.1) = 1.816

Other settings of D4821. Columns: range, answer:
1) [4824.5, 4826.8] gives 1.87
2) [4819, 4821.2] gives 2.03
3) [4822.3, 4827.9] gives 1.96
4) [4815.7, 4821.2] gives 1.9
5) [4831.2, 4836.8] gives 1.89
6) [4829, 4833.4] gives 1.87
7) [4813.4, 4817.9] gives 1.94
